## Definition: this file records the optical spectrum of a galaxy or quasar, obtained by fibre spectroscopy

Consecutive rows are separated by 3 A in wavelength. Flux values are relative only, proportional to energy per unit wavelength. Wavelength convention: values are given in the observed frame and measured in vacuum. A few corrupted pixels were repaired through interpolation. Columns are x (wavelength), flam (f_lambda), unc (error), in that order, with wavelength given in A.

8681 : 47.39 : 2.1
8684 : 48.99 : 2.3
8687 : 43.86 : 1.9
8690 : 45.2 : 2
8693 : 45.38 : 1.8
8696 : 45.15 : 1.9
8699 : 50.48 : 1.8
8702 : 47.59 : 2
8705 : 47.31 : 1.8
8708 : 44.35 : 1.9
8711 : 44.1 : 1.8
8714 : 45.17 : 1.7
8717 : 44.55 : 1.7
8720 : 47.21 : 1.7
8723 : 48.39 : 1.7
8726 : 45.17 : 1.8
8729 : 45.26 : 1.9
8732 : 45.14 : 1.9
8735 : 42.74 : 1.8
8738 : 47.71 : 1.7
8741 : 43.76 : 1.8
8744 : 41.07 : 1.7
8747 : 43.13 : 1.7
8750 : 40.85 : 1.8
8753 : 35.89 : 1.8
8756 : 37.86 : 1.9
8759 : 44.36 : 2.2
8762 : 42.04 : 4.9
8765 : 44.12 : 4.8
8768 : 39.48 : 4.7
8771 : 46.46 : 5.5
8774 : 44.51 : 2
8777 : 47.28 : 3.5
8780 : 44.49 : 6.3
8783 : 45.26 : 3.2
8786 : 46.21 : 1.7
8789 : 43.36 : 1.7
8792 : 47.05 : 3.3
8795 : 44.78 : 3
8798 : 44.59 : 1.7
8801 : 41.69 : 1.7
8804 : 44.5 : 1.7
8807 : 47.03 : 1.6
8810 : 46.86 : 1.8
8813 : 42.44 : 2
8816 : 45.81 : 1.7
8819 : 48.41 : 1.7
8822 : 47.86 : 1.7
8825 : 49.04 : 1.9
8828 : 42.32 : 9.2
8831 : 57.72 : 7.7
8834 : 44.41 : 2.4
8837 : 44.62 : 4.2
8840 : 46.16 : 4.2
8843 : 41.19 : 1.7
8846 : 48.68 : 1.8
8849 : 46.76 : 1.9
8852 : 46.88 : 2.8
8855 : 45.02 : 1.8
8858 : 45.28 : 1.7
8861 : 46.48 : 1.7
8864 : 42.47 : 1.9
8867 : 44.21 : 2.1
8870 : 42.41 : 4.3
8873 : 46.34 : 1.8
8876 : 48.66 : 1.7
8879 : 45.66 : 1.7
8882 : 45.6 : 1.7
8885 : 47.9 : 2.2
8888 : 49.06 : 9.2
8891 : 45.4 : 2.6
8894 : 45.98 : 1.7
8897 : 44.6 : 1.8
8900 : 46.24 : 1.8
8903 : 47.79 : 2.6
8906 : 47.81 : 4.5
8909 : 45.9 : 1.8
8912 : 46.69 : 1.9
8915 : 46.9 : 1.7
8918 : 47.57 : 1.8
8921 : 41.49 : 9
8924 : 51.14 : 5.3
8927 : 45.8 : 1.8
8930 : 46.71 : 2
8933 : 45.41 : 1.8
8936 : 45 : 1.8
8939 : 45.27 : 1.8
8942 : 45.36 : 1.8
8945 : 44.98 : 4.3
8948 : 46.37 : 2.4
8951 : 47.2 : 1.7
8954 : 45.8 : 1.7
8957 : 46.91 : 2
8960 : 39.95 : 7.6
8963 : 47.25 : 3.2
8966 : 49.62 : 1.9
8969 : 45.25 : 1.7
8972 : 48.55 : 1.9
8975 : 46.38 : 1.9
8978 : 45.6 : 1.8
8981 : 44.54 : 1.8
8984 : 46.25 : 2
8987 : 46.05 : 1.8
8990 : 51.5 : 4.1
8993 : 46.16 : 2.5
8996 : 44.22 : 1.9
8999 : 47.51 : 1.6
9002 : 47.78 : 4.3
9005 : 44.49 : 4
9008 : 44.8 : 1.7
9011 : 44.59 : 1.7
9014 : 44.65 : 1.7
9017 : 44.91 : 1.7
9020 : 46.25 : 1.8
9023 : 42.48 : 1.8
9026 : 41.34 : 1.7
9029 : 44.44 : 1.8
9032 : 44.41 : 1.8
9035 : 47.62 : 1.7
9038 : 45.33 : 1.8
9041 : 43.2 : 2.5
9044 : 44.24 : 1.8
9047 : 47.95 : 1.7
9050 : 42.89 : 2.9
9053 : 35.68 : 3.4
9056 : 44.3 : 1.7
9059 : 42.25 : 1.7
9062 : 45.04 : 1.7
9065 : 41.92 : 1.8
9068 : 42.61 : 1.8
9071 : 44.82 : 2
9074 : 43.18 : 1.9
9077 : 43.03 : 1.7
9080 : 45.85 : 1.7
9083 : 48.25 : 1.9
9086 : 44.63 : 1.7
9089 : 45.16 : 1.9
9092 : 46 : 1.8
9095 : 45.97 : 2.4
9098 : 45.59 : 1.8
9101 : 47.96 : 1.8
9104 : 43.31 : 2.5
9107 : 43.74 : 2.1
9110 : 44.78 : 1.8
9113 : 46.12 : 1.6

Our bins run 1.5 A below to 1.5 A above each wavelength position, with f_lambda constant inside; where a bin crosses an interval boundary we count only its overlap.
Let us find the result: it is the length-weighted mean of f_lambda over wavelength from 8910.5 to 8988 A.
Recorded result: 46.1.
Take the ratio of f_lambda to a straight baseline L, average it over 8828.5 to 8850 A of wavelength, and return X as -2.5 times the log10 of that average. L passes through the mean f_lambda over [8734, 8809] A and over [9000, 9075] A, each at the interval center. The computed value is -0.07 mag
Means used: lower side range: 43.6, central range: 46.9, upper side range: 44.1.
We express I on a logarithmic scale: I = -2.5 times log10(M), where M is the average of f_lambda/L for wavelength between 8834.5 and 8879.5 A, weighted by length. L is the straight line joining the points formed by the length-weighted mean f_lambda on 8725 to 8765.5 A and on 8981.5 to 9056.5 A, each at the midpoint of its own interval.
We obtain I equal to -0.04 mag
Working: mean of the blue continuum 42.7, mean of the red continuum 44.9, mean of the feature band 45.4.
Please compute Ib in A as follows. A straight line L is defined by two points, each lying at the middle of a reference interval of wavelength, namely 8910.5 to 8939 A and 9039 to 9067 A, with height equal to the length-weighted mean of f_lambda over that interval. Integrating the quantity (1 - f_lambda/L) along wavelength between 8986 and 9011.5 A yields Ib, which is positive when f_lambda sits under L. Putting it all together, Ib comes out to -1.1 A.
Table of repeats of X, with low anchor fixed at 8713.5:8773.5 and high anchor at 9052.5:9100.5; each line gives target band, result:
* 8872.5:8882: -0.07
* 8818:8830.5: -0.10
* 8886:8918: -0.07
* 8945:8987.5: -0.05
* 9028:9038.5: -0.03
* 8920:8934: -0.06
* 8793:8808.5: -0.02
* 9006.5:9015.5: -0.01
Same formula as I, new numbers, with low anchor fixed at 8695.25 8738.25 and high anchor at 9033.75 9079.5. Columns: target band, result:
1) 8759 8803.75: 0.03 mag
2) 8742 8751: 0.10 mag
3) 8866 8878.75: -0.01 mag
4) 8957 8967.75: -0.04 mag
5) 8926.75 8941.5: -0.03 mag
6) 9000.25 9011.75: -0.04 mag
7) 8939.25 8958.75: -0.04 mag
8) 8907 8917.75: -0.05 mag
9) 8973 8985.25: -0.04 mag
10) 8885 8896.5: -0.05 mag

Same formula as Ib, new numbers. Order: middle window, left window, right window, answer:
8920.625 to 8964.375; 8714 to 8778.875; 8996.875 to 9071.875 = -1.7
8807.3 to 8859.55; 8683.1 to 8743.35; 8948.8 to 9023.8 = -0.7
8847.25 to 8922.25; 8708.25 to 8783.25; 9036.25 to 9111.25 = -3.3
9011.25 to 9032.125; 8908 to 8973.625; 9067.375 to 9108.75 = 0.7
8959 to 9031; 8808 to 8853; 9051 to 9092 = -1.7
